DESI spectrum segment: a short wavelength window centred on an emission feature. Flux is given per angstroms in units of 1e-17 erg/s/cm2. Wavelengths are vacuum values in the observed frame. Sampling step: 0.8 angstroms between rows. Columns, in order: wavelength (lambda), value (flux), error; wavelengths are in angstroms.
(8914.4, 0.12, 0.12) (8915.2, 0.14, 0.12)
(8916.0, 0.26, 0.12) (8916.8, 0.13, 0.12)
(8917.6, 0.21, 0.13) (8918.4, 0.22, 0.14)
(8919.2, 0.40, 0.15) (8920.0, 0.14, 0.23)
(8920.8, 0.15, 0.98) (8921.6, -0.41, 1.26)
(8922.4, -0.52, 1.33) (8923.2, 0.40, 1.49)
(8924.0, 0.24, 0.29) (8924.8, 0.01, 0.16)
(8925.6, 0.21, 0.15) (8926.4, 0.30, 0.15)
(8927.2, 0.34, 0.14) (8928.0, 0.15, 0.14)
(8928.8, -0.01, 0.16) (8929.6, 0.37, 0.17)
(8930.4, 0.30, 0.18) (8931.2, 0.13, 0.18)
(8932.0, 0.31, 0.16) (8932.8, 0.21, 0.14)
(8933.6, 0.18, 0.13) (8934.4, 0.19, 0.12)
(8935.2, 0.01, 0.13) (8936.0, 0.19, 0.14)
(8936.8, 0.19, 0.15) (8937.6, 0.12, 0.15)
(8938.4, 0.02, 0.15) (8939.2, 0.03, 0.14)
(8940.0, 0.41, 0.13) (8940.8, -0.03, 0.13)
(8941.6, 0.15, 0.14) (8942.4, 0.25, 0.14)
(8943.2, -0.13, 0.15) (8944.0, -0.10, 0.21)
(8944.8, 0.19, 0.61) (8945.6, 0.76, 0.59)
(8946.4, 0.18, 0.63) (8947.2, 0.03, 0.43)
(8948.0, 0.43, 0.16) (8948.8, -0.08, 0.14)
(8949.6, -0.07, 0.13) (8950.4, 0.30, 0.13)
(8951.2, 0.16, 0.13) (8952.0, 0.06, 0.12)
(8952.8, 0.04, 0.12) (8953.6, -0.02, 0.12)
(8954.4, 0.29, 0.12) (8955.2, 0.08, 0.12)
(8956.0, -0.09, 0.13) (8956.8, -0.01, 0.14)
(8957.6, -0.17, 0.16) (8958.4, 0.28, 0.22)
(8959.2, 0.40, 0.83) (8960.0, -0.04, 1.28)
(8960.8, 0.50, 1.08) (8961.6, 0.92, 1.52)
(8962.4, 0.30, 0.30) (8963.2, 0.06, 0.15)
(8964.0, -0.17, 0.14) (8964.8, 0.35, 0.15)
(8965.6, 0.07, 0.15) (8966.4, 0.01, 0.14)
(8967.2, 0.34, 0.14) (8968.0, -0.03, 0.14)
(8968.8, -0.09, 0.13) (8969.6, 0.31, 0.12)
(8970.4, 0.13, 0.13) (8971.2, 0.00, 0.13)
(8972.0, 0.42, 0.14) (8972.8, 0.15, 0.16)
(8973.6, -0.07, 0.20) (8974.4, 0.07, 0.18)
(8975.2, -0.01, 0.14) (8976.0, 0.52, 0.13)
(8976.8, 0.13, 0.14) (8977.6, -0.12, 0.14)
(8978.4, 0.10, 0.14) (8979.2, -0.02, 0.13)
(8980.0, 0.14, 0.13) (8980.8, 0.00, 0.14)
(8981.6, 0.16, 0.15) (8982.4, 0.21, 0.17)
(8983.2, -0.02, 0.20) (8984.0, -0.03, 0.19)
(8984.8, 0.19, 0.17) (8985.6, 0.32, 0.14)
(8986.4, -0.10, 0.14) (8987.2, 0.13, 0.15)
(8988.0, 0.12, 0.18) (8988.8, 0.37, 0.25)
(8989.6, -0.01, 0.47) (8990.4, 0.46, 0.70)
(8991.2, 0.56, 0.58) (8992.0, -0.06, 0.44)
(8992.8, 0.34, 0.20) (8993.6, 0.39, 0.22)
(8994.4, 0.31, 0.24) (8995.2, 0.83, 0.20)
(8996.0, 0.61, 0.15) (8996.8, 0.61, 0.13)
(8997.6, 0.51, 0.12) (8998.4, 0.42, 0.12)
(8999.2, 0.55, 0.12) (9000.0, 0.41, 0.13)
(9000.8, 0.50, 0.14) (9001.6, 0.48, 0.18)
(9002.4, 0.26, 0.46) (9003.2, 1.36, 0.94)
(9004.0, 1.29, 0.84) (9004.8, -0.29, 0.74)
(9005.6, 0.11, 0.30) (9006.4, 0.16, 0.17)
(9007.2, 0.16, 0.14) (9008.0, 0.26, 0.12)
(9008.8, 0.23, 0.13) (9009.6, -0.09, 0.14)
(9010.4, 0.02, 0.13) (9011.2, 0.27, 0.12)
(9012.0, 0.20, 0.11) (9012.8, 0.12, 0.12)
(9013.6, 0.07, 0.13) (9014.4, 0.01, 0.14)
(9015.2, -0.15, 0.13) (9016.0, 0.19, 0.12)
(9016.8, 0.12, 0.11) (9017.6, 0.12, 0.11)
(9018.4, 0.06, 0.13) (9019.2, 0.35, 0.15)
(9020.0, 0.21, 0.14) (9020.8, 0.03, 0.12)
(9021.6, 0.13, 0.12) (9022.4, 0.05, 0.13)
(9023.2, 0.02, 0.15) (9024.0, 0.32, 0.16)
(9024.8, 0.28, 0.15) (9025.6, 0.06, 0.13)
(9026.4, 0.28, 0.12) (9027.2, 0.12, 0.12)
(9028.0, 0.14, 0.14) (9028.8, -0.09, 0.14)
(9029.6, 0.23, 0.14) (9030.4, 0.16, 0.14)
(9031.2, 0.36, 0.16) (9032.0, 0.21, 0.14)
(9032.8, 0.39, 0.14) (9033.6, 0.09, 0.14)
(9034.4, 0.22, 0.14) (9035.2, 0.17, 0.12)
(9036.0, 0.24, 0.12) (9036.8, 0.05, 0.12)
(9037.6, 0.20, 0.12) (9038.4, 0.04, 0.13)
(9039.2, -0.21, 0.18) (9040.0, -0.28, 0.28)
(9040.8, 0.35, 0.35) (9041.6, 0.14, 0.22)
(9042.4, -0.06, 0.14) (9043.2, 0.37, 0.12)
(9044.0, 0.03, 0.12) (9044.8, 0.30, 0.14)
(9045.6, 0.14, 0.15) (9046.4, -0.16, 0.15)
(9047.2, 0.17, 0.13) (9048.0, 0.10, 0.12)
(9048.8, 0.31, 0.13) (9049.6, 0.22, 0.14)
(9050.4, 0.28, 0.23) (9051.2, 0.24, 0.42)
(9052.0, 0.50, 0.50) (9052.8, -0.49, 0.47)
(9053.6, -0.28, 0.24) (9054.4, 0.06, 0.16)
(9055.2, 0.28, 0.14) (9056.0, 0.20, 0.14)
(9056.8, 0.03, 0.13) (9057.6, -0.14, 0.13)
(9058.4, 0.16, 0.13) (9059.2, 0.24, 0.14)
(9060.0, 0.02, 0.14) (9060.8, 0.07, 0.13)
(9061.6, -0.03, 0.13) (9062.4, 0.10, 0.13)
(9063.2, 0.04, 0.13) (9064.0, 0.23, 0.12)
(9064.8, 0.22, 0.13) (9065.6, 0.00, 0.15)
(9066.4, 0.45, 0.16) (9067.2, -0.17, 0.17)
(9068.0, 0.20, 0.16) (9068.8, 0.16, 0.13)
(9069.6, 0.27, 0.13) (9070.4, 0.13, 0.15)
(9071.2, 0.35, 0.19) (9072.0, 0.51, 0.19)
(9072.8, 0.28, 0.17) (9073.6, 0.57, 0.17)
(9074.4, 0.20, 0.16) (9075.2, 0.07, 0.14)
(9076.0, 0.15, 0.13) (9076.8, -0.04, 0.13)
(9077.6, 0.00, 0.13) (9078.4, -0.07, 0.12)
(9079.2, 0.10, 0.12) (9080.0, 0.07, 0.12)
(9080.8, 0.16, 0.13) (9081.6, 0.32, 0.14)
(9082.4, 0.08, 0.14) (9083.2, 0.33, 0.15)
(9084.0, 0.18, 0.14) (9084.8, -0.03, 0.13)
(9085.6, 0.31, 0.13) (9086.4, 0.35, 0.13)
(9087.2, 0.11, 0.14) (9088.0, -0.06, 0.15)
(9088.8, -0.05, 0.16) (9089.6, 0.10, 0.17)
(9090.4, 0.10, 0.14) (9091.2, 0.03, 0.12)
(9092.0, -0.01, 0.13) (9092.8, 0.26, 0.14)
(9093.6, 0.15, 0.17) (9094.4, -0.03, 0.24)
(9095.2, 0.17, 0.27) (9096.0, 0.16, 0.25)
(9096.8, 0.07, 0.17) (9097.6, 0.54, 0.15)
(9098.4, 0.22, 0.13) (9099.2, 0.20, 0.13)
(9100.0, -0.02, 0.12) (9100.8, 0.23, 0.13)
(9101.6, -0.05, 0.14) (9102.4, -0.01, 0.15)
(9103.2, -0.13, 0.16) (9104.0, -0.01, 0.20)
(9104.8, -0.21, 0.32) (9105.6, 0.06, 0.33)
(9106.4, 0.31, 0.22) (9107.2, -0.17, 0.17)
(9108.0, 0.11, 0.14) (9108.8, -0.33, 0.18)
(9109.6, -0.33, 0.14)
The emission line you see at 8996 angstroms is H-beta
